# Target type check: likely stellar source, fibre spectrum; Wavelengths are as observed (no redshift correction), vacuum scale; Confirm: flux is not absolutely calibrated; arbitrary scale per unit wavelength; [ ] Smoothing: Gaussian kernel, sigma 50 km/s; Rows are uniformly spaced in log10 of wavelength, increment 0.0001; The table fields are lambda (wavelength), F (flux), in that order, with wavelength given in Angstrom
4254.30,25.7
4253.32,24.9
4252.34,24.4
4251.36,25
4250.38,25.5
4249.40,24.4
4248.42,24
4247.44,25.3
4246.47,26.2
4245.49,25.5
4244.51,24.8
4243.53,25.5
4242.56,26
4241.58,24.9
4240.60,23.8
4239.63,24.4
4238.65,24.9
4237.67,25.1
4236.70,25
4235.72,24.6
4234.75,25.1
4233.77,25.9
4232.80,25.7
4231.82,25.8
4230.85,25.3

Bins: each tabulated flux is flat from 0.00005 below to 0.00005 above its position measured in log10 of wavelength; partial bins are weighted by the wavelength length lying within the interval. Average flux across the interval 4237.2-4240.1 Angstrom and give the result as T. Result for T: 24.7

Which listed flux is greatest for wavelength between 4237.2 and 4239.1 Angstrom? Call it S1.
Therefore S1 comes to 25.1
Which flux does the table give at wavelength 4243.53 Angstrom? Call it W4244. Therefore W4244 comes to 25.5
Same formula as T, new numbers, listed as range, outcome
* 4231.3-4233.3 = 25.8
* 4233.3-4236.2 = 25.2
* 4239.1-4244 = 24.9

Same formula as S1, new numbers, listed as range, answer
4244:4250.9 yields 26.2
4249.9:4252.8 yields 25.5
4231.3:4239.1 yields 25.9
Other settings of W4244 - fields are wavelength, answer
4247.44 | 25.3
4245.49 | 25.5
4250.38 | 25.5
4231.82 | 25.8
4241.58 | 24.9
